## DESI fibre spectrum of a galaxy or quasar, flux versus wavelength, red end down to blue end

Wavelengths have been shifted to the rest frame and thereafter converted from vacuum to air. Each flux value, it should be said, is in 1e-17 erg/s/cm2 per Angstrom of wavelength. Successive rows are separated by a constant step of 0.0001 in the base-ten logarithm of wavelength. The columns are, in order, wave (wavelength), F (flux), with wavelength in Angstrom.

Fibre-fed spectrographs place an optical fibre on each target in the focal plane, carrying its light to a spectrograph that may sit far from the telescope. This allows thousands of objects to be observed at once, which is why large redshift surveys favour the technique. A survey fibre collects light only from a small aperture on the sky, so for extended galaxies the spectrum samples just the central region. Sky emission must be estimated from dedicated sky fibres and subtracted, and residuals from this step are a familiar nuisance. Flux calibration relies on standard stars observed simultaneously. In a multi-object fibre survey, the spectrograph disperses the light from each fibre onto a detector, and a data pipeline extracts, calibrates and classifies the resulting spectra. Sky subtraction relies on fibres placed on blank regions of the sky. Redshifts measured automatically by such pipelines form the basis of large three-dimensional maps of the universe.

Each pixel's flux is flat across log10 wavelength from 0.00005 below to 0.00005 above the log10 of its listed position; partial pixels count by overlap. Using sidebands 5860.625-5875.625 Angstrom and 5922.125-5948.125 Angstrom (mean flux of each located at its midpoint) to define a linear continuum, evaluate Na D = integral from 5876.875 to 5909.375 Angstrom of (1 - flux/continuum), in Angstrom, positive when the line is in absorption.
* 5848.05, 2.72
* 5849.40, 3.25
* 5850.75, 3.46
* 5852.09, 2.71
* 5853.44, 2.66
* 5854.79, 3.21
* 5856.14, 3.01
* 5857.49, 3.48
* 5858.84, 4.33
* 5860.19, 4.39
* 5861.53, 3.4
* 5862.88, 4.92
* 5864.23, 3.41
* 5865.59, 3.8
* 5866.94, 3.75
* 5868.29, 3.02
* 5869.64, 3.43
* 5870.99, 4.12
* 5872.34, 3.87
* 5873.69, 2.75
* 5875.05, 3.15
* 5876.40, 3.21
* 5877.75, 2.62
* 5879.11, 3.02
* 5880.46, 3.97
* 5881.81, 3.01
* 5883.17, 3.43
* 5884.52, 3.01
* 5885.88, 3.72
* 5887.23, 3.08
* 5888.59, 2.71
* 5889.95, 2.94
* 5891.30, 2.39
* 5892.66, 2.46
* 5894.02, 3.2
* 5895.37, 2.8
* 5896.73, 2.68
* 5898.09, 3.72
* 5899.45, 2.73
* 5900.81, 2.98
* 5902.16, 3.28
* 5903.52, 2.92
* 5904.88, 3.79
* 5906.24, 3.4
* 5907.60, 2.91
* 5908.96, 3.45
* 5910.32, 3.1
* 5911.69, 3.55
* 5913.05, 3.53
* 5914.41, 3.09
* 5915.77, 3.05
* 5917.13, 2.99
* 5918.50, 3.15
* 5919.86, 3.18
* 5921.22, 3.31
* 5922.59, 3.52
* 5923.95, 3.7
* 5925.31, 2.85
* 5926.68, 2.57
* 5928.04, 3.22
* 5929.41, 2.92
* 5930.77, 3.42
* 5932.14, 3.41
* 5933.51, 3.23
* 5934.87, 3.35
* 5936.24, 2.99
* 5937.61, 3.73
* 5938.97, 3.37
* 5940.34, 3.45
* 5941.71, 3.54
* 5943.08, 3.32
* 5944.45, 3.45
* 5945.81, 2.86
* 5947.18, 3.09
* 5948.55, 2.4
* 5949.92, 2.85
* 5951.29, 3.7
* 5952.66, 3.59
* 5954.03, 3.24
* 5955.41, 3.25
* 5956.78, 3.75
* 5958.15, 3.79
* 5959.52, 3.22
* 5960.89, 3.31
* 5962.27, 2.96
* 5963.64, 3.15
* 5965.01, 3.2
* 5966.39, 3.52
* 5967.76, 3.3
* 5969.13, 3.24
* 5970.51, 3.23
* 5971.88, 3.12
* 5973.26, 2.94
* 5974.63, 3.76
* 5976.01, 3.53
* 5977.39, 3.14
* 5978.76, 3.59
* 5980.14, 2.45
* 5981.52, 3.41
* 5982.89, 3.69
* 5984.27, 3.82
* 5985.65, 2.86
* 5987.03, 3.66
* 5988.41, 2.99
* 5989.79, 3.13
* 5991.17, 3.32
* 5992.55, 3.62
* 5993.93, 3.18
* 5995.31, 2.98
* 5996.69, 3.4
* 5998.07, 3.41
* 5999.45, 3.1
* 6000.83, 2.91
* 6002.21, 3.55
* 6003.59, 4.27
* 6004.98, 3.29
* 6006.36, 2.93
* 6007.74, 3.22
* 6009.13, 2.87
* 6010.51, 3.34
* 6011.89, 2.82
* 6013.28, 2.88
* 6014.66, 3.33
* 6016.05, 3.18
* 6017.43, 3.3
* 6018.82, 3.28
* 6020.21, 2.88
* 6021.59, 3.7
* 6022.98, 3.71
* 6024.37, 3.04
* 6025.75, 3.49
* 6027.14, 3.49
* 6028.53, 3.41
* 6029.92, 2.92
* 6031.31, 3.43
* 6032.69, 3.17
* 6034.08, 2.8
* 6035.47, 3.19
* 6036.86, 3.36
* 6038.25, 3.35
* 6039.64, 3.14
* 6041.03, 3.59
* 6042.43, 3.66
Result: 3.64 Angstrom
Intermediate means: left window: 3.62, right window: 3.25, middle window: 3.09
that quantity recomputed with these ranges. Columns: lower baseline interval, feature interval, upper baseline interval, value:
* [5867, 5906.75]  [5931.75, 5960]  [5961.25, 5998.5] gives -0.7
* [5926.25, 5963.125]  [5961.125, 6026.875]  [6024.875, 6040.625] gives -0.3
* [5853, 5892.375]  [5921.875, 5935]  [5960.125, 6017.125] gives 0.4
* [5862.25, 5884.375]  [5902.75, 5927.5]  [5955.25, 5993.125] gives 1.3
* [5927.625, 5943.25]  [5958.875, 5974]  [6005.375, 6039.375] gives 0.4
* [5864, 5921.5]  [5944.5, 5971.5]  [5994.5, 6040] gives -0.2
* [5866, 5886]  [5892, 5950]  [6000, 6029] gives 2.4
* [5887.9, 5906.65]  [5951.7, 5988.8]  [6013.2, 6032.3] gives -1.8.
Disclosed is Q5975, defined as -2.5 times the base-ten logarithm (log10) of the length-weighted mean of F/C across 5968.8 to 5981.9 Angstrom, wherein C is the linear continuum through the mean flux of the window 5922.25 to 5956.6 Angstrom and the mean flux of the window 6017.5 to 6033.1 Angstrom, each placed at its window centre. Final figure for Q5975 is 0.014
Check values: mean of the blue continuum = 3.25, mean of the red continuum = 3.32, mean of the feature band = 3.24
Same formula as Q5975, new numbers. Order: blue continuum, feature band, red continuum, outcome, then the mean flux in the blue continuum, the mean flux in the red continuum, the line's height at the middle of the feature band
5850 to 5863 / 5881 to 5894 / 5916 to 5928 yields 0.12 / 3.5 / 3.16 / 3.34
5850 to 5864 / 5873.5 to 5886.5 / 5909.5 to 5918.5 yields 0.07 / 3.55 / 3.21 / 3.42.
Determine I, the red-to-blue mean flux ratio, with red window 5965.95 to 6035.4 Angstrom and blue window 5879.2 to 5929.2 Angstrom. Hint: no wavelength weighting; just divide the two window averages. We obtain 1.04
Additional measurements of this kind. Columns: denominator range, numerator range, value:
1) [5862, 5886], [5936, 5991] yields 0.95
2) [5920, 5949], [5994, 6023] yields 1.00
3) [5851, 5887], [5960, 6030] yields 0.95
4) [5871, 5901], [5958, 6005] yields 1.07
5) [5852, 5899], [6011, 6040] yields 0.98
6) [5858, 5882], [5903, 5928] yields 0.90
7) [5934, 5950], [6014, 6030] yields 1.03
